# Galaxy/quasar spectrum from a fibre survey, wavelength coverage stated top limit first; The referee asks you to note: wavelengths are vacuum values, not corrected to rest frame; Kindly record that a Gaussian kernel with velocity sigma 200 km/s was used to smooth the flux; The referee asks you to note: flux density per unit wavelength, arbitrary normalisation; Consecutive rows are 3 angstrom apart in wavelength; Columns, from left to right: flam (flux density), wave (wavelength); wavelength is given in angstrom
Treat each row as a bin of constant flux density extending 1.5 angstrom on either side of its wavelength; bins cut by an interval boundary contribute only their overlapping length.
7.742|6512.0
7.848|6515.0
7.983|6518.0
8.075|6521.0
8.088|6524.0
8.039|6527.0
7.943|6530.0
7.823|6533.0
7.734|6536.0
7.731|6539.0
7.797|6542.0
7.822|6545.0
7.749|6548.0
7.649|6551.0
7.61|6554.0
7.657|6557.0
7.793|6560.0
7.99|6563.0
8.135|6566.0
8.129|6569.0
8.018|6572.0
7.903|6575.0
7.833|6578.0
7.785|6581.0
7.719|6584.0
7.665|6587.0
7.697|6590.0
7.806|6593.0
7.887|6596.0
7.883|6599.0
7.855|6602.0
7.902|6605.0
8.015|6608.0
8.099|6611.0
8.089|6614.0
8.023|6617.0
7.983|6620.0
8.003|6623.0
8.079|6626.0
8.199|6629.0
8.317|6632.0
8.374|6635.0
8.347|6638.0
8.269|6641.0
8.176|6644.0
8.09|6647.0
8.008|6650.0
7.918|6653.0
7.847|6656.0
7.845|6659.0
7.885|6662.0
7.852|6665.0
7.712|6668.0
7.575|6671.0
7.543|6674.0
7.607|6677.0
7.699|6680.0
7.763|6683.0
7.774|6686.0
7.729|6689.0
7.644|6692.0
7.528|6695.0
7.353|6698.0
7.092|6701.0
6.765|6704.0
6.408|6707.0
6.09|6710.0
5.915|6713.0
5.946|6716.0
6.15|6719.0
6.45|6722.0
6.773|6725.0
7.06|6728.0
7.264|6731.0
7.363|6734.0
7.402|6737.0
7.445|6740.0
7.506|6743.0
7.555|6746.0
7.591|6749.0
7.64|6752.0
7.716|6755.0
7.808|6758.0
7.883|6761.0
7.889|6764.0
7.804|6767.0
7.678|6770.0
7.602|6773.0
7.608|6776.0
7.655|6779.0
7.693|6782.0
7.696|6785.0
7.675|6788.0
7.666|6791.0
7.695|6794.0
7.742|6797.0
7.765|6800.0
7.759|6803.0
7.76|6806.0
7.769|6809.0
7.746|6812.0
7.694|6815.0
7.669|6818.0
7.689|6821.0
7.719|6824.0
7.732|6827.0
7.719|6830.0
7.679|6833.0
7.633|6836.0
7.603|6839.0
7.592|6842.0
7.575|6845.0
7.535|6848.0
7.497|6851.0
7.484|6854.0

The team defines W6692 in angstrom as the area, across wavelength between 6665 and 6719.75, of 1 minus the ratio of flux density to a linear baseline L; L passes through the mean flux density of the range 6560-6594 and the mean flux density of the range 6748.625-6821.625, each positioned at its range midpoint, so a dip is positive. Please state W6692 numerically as 4.4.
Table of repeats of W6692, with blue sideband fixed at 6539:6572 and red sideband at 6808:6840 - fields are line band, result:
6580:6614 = -0.2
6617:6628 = -0.3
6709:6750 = 4.5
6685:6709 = 1.6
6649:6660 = -0.2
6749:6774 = -0.1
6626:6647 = -1.2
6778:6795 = 0.1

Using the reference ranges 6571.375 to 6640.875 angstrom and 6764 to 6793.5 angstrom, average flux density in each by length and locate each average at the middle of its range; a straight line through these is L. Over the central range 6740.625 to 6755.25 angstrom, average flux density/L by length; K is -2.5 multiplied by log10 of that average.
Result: 0.022 mag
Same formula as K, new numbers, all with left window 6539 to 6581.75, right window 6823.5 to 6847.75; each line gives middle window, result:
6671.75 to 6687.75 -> 0.01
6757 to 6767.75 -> -0.02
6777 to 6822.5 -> -0.01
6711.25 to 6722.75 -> 0.26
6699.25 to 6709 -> 0.15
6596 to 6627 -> -0.02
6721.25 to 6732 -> 0.12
